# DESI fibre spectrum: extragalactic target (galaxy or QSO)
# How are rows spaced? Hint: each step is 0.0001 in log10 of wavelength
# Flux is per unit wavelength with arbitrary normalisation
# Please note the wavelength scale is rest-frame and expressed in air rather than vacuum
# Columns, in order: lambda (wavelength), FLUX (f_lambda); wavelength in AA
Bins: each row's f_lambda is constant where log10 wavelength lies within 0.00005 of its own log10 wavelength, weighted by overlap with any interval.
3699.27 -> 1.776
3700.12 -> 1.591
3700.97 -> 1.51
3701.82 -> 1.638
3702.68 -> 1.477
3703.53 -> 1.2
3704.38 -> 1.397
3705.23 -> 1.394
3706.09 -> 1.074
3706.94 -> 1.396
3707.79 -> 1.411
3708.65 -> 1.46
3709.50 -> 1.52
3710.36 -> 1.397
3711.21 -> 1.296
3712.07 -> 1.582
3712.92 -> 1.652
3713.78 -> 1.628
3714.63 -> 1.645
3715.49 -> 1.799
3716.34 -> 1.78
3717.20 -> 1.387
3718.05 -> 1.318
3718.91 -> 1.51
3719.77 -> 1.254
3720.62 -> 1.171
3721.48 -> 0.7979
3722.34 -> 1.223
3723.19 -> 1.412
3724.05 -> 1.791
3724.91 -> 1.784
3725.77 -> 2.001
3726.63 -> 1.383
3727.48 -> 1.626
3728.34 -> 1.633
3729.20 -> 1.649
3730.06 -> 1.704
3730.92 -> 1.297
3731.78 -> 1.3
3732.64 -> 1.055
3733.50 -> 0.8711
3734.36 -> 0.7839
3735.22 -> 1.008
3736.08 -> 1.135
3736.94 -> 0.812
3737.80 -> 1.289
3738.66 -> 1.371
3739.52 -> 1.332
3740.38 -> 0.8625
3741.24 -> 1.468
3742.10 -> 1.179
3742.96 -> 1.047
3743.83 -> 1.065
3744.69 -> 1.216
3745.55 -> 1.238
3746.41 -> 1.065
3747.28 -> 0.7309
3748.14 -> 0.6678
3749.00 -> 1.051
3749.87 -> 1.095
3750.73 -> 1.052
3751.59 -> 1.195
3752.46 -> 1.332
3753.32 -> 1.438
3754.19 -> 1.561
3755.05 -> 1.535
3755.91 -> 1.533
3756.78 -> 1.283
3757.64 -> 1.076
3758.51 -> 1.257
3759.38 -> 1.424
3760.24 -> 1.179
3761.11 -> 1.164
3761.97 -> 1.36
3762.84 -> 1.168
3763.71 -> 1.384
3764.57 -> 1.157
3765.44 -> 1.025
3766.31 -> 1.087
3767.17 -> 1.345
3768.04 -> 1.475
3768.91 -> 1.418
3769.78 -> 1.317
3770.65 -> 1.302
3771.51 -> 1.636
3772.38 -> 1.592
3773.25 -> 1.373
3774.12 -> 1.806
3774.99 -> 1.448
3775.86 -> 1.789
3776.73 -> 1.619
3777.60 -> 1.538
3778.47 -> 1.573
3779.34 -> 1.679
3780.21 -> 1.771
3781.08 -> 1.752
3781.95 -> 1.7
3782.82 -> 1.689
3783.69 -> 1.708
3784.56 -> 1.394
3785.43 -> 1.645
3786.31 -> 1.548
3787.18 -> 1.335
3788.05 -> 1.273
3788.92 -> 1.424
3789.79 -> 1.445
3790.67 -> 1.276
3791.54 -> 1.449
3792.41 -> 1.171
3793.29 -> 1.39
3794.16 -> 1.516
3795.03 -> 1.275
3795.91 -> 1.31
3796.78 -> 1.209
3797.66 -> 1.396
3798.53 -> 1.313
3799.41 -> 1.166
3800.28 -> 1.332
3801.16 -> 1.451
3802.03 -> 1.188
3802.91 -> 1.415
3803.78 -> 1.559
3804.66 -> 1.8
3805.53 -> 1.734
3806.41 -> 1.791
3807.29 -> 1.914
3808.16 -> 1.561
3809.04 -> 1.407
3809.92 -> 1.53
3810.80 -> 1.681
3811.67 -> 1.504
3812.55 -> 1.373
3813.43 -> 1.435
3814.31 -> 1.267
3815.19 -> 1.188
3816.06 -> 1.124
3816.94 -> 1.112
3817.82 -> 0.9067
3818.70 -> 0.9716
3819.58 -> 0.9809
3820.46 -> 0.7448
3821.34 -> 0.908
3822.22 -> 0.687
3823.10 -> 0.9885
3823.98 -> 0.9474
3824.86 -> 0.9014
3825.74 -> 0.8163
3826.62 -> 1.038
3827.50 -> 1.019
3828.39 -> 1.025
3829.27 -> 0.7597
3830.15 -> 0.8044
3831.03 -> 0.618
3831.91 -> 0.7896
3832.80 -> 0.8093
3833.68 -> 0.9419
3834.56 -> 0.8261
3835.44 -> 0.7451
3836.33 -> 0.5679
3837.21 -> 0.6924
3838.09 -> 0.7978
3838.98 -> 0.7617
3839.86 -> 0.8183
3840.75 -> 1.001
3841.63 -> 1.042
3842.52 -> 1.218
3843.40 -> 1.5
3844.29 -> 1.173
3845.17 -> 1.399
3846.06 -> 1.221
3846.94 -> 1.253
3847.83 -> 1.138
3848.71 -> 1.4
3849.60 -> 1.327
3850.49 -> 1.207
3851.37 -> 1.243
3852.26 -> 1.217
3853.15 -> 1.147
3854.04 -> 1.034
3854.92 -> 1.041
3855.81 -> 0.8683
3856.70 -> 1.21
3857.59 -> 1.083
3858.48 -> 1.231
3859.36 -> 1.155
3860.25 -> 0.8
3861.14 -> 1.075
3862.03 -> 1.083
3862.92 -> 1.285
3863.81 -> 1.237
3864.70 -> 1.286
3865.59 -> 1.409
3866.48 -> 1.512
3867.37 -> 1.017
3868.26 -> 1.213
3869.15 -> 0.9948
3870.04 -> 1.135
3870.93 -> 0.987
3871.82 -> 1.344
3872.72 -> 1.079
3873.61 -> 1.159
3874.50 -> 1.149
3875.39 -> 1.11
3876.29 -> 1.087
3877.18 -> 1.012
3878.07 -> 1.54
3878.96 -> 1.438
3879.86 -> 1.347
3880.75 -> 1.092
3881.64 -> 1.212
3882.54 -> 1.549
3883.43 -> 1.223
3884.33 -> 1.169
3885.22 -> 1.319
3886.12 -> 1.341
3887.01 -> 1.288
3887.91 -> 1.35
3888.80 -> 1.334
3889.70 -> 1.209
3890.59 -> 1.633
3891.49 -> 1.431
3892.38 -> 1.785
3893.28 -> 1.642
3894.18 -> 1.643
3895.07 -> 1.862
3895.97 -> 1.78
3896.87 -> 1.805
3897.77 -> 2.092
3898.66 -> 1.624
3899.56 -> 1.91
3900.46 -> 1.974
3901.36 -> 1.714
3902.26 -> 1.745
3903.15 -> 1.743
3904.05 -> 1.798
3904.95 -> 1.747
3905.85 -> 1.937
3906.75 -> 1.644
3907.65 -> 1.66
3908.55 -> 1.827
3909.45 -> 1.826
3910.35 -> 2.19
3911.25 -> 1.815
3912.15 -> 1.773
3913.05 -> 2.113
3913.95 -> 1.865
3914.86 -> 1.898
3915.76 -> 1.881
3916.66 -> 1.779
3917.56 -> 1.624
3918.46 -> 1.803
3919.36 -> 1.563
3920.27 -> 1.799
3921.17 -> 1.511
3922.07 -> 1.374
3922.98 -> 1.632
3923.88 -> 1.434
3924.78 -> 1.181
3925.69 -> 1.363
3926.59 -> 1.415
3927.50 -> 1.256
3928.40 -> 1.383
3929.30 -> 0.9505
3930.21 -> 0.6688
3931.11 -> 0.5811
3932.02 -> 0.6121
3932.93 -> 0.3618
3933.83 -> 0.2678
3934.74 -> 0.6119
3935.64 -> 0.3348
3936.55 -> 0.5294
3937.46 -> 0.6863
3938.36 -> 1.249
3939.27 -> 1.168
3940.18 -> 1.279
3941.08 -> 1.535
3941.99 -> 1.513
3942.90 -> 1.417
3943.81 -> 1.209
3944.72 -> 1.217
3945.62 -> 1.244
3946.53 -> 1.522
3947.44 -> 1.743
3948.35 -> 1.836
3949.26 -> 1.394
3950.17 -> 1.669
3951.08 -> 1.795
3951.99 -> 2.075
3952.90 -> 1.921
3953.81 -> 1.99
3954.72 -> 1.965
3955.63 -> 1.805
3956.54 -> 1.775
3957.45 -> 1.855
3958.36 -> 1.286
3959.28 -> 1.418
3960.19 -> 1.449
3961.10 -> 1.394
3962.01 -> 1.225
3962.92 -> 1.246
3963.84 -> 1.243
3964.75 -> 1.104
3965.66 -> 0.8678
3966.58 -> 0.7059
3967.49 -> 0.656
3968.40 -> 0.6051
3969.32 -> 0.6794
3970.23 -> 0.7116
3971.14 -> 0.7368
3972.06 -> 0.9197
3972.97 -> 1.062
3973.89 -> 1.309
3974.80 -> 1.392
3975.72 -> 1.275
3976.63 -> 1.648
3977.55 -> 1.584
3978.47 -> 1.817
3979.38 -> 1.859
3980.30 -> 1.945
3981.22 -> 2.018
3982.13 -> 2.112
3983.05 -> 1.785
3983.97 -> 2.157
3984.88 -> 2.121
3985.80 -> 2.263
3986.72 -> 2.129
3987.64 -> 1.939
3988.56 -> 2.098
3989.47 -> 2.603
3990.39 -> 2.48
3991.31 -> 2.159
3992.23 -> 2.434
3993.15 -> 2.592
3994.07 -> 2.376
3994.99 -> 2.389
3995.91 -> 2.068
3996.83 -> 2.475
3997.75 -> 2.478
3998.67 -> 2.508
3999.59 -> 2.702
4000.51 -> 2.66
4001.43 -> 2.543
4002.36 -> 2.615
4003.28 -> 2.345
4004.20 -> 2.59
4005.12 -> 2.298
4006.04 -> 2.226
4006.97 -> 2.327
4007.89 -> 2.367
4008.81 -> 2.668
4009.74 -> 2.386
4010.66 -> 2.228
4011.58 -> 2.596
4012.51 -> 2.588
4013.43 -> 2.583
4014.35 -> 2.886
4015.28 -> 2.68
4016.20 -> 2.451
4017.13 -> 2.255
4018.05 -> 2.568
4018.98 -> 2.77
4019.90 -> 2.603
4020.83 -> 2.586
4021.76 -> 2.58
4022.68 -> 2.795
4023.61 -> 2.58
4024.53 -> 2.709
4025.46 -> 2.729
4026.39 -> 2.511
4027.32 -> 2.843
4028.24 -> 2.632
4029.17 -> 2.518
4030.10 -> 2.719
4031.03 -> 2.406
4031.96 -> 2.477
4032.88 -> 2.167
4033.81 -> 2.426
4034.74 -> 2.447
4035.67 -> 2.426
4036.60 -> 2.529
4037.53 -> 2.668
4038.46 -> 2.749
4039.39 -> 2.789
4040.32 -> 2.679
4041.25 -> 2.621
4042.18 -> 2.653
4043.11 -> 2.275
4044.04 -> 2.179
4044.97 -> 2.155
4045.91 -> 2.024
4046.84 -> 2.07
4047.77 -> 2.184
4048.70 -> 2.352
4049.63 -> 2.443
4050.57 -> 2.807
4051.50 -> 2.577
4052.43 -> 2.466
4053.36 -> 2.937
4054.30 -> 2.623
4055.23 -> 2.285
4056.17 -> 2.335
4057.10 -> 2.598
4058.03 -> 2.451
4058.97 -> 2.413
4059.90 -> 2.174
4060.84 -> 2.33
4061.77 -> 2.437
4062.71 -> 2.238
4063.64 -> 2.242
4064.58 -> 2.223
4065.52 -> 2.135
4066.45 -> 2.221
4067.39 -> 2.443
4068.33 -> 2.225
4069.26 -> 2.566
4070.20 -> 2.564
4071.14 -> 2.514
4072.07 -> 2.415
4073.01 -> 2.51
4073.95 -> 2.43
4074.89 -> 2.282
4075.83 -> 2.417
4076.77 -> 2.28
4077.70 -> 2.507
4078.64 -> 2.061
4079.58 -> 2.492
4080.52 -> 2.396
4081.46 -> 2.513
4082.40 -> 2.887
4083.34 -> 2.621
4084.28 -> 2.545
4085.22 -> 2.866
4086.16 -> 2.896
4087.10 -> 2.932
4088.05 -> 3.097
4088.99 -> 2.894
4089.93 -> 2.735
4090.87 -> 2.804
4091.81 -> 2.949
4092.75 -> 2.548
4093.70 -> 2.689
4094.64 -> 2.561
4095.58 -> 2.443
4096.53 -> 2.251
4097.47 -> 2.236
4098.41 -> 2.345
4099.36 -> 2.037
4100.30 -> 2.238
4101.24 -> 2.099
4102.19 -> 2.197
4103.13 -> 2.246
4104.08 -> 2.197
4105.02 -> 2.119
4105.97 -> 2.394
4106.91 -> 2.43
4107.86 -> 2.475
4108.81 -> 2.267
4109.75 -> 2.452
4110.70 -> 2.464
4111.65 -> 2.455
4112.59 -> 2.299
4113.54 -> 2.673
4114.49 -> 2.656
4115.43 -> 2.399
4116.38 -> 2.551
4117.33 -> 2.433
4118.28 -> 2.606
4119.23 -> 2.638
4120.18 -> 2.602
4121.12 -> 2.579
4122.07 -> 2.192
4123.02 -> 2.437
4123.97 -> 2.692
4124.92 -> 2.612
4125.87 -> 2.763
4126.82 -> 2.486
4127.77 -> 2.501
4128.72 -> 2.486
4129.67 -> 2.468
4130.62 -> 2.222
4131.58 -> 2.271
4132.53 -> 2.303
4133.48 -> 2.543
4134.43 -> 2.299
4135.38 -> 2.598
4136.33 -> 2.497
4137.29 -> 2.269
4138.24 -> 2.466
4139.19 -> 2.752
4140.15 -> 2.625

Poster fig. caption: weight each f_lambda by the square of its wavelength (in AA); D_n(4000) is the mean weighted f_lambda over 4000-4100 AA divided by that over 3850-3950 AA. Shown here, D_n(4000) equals 2.0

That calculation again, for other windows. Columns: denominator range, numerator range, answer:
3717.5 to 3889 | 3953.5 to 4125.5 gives 2.07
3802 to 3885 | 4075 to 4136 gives 2.47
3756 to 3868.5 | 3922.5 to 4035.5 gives 1.61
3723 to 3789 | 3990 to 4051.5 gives 2.11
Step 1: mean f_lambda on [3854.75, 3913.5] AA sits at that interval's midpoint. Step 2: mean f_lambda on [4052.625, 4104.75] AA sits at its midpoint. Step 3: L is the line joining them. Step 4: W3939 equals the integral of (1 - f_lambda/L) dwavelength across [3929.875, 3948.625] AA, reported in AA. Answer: 7.72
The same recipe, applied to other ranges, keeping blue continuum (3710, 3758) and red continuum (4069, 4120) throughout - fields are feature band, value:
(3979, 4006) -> -1.8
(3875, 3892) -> 4.7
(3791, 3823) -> 4.6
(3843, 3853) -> 2.4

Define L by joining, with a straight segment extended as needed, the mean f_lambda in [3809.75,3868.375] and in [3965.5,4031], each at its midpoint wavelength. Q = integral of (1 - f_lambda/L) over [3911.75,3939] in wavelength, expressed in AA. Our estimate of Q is 6.5 AA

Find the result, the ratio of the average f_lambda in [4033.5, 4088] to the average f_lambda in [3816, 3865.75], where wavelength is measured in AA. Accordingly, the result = 2.4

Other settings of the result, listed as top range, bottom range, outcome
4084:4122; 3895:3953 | 1.69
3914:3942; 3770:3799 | 0.81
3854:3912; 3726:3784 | 1.07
